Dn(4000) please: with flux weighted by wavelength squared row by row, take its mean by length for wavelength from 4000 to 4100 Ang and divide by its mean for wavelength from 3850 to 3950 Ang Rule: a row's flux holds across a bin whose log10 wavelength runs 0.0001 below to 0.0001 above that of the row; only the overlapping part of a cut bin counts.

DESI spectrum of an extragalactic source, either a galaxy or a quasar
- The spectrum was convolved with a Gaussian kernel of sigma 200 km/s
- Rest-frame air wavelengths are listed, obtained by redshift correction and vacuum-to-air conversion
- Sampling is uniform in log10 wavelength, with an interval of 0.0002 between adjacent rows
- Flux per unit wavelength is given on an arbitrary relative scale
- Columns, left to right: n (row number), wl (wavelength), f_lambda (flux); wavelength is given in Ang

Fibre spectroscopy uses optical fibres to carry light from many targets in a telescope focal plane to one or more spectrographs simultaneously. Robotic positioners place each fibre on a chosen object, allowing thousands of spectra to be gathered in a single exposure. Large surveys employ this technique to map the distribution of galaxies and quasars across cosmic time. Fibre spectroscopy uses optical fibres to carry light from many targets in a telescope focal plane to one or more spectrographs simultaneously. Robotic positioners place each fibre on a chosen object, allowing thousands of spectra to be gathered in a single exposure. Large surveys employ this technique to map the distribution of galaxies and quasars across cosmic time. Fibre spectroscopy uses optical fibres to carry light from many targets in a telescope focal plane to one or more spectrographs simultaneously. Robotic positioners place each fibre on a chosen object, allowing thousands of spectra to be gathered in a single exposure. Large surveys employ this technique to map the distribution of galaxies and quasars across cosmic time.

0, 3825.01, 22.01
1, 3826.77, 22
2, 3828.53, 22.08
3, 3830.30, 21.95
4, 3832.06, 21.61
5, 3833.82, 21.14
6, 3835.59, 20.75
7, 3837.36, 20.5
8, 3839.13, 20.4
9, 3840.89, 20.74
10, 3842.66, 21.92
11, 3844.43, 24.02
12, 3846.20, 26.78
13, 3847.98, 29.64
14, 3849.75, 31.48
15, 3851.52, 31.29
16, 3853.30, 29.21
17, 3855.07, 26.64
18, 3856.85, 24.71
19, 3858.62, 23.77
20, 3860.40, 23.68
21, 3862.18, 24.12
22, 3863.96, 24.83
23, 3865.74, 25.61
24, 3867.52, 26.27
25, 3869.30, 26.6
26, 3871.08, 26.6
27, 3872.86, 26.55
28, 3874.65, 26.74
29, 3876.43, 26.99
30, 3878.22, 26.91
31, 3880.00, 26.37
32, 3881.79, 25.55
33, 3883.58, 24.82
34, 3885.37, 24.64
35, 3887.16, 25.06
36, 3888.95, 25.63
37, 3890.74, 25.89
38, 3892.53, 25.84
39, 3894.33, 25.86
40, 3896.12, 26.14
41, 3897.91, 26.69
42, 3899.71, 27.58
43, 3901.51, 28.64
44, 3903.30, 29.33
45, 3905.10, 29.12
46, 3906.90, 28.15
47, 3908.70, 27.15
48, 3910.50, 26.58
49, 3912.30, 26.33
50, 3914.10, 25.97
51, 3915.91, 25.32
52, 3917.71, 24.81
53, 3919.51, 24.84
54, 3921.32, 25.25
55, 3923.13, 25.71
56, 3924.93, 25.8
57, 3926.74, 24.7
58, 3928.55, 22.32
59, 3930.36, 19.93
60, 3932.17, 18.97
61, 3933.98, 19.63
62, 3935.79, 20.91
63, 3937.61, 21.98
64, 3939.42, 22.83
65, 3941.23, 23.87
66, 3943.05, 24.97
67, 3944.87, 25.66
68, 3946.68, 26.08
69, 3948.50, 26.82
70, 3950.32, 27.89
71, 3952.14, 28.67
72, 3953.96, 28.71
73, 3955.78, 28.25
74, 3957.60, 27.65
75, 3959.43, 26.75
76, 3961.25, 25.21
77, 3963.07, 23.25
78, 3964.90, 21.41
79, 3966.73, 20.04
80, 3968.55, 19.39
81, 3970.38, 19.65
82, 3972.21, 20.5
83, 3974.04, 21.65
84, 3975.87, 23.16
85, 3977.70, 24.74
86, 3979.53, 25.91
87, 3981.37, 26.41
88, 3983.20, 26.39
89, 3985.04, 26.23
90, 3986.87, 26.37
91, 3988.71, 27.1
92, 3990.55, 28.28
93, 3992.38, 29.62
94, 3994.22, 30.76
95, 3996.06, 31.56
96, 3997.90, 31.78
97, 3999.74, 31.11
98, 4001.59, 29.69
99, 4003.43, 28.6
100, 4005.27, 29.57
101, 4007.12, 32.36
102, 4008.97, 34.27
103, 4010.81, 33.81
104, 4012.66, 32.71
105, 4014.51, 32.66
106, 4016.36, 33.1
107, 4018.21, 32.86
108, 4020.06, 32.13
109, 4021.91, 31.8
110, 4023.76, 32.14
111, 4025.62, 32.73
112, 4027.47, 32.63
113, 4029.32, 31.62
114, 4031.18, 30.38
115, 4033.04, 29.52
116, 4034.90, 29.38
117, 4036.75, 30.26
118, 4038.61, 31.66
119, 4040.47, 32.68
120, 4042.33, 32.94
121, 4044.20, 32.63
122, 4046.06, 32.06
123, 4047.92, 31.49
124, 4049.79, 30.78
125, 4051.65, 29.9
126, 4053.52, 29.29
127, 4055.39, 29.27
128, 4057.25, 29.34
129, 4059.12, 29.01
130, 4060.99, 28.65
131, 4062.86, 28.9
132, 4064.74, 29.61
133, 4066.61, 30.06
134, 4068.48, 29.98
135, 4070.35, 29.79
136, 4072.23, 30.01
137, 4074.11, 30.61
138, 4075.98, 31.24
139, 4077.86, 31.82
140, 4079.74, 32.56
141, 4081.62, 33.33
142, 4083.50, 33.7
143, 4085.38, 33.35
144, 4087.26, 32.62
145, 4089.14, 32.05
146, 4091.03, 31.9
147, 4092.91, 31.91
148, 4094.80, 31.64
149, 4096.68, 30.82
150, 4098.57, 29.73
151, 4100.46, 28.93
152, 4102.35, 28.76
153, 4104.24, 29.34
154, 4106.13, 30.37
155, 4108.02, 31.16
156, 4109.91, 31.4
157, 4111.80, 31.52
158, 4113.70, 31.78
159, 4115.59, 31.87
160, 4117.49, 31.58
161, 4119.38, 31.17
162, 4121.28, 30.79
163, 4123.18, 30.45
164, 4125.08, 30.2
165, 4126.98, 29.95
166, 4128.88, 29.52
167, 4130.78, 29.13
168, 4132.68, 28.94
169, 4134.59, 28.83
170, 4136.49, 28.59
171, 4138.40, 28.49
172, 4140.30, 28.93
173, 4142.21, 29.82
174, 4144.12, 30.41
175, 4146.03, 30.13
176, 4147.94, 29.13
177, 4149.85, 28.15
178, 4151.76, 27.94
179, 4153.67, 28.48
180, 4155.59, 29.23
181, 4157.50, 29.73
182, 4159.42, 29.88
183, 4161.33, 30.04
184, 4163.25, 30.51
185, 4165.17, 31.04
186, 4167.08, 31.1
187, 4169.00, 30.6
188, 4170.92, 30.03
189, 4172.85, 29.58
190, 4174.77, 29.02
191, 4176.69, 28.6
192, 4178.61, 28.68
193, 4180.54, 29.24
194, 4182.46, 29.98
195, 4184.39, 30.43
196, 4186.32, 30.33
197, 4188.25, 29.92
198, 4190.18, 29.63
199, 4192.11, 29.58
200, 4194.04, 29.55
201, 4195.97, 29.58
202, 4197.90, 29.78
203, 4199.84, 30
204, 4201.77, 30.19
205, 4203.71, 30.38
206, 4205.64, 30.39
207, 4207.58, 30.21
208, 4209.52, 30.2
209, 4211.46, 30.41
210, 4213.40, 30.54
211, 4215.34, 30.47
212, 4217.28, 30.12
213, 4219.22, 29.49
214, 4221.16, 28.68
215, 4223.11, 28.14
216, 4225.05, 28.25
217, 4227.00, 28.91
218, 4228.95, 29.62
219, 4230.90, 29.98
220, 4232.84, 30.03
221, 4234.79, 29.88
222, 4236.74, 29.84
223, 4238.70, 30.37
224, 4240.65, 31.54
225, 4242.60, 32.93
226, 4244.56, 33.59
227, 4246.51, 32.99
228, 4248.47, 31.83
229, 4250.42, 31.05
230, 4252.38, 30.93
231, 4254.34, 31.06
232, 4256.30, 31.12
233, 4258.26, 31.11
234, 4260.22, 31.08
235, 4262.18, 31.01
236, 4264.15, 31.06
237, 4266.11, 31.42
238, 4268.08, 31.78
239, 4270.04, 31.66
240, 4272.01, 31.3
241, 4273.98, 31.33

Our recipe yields 1.3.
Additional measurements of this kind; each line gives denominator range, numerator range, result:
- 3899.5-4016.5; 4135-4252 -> 1.28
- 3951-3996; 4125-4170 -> 1.27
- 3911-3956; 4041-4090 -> 1.34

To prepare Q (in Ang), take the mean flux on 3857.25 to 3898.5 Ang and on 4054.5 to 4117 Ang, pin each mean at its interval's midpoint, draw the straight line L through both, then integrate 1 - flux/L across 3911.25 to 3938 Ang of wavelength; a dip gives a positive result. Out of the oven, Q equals 3.28 Ang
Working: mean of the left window 25.7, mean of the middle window 23.5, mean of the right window 30.8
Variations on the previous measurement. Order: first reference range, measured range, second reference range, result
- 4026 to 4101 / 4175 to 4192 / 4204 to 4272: 0.7 Ang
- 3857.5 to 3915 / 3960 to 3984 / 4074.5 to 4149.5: 4.3 Ang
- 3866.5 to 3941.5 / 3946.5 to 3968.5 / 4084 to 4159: 0.8 Ang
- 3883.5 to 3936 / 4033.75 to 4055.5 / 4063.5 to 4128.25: -1.2 Ang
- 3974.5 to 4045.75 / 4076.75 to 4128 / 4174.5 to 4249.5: -1.8 Ang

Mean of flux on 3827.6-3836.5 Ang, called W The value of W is 21.5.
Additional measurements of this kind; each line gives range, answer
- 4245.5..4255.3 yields 31.6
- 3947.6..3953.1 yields 27.8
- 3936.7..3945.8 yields 23.9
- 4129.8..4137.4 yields 28.9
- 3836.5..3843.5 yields 20.9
